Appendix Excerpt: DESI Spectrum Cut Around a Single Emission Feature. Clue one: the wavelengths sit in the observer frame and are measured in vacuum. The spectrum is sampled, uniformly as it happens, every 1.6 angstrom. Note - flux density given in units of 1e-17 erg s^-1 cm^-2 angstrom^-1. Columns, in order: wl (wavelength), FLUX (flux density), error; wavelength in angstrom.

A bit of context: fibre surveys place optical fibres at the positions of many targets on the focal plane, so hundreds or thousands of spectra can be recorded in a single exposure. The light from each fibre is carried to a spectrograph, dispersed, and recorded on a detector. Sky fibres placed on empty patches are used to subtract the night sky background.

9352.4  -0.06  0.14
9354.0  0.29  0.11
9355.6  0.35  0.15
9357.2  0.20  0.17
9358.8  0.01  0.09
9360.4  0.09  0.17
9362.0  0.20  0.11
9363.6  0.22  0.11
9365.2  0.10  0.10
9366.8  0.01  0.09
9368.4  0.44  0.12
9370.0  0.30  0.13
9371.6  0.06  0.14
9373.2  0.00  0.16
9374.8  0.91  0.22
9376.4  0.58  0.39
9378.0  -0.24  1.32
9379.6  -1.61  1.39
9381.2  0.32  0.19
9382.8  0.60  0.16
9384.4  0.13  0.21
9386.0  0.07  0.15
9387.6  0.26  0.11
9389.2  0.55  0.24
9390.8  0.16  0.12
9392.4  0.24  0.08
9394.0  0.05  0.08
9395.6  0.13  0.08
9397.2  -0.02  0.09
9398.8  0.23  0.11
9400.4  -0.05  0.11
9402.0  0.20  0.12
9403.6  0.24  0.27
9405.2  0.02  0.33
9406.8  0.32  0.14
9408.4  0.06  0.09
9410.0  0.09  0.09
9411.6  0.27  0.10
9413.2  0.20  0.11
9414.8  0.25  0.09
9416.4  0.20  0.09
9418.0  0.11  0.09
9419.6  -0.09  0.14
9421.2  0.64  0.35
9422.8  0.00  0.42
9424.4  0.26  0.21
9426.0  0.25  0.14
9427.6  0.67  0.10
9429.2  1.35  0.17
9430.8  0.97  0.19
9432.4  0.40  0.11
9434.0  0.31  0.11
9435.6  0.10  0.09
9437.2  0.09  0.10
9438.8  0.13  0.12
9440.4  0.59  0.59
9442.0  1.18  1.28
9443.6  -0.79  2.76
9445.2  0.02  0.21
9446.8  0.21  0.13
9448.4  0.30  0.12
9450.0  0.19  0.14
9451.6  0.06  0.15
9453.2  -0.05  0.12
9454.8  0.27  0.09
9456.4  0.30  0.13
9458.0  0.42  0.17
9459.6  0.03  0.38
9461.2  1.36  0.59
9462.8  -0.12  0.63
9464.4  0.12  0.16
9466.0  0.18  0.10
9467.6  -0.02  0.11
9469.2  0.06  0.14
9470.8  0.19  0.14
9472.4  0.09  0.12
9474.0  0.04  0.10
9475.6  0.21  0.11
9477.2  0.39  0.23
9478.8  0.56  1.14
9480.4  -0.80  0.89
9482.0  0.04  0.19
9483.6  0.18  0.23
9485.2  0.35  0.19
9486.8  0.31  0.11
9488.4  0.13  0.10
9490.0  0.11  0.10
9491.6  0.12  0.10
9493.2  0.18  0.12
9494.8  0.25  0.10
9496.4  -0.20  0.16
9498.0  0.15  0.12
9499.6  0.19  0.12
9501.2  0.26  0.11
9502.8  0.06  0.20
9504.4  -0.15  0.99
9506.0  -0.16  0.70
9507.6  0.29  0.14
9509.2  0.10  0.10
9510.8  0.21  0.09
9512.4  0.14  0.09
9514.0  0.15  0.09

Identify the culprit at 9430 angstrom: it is H-beta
